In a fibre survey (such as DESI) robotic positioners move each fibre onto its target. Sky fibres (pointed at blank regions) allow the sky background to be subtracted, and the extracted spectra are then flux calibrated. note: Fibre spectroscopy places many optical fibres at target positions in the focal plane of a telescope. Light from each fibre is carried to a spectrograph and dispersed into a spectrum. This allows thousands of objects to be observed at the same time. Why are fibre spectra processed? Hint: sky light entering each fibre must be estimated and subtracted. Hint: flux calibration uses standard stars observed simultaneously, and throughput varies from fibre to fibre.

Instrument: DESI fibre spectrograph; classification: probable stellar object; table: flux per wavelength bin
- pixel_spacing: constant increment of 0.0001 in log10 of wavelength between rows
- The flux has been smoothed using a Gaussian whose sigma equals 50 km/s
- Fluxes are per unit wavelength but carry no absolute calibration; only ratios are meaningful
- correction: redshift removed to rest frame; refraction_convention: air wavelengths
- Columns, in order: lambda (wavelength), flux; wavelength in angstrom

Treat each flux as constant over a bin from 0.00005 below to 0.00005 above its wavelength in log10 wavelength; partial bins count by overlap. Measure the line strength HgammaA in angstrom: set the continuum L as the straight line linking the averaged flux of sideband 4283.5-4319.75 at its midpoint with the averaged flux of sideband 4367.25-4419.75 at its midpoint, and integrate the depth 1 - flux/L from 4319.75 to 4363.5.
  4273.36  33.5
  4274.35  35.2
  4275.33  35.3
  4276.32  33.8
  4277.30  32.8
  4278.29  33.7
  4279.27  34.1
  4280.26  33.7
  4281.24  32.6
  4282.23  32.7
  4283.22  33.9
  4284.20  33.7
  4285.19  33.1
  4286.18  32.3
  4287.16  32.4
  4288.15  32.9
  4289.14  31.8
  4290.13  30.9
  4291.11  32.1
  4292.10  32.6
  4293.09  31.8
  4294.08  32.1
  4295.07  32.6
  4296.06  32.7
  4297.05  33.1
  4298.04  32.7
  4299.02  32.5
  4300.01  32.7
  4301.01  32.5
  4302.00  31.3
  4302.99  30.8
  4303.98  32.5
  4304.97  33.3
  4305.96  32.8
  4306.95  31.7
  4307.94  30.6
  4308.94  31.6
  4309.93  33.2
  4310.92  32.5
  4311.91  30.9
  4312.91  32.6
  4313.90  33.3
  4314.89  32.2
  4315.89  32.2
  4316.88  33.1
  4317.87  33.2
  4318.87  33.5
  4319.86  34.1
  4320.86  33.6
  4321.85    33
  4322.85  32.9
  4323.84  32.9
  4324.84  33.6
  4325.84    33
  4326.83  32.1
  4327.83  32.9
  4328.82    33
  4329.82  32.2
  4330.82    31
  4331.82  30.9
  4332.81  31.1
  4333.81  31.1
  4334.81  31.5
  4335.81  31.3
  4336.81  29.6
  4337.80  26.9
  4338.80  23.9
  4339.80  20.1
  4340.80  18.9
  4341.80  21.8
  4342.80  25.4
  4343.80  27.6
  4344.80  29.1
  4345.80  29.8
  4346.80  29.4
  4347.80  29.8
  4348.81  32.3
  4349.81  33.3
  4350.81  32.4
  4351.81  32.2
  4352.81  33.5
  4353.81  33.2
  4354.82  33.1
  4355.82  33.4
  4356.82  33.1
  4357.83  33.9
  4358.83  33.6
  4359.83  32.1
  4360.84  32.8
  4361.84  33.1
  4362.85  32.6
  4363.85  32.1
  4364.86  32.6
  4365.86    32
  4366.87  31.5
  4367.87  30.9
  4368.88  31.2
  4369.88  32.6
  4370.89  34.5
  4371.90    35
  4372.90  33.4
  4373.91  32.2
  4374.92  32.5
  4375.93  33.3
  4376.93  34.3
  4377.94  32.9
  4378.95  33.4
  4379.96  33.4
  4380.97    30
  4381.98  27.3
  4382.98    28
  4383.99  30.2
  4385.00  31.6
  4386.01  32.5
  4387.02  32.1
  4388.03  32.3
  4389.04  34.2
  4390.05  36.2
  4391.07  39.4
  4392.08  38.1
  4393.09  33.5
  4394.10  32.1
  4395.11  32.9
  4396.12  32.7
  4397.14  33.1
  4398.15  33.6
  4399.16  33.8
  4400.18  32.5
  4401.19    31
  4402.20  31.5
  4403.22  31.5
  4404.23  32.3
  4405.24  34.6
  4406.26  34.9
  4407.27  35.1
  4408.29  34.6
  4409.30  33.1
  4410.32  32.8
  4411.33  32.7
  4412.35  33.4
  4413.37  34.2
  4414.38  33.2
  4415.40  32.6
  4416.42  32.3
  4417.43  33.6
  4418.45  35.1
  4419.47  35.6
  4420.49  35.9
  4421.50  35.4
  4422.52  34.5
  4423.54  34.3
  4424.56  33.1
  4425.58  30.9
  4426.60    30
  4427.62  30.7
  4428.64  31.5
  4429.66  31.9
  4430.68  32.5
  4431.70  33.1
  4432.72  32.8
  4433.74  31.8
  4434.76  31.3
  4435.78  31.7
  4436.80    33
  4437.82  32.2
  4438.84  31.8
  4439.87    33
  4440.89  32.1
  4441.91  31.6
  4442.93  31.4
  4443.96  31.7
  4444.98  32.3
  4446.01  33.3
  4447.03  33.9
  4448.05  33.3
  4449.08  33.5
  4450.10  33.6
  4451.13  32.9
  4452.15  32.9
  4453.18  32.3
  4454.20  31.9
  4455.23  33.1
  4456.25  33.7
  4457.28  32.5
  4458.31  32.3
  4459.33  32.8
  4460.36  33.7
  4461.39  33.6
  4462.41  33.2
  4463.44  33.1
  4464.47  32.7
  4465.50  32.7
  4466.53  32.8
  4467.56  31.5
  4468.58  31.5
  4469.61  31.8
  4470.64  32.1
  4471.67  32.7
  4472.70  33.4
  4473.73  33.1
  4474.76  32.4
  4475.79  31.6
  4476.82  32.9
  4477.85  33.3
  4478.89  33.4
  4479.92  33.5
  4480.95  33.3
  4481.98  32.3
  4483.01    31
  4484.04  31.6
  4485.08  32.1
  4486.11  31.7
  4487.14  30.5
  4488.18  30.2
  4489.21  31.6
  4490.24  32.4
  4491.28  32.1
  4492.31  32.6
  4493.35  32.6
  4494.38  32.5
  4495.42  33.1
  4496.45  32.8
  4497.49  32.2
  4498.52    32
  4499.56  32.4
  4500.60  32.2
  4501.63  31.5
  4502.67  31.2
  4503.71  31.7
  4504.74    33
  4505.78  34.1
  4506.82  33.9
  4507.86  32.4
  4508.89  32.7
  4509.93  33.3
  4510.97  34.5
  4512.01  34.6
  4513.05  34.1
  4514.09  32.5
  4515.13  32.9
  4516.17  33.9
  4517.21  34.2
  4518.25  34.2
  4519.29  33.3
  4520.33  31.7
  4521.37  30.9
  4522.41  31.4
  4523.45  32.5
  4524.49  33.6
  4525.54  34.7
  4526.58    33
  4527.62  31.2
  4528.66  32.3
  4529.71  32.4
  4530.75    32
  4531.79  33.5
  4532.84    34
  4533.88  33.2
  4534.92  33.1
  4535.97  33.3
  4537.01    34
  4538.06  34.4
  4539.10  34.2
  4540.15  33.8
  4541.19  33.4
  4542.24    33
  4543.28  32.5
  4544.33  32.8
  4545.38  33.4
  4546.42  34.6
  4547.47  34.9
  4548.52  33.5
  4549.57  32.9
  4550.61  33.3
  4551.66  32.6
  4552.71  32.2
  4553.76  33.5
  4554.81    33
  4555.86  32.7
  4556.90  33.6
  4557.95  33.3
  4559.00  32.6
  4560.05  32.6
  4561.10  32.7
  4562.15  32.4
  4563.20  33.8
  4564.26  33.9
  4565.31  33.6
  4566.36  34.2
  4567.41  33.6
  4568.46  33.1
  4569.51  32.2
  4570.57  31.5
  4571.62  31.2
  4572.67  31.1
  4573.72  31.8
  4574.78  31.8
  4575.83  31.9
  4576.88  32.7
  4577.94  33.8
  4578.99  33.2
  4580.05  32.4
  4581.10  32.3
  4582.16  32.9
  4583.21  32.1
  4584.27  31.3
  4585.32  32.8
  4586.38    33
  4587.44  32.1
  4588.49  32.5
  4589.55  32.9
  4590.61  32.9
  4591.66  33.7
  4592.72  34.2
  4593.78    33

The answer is 2.51 angstrom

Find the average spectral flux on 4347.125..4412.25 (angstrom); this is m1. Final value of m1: 32.8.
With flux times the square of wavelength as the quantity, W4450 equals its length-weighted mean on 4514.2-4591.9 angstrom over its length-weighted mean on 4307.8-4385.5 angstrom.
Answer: 1.1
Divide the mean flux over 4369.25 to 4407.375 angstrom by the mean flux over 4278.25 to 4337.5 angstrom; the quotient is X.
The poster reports 1.02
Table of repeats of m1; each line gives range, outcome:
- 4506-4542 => 33.2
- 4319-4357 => 30.5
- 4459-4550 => 32.8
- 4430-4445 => 32.2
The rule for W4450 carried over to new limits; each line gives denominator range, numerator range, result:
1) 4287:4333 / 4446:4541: 1.10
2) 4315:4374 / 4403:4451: 1.09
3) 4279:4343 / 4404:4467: 1.11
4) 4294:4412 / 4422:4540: 1.08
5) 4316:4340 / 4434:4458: 1.09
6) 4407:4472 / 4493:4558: 1.05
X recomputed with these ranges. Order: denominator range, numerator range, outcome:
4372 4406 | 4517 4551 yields 1.01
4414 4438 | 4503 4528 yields 1.01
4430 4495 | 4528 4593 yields 1.02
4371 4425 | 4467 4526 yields 0.98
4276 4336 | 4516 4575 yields 1.02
